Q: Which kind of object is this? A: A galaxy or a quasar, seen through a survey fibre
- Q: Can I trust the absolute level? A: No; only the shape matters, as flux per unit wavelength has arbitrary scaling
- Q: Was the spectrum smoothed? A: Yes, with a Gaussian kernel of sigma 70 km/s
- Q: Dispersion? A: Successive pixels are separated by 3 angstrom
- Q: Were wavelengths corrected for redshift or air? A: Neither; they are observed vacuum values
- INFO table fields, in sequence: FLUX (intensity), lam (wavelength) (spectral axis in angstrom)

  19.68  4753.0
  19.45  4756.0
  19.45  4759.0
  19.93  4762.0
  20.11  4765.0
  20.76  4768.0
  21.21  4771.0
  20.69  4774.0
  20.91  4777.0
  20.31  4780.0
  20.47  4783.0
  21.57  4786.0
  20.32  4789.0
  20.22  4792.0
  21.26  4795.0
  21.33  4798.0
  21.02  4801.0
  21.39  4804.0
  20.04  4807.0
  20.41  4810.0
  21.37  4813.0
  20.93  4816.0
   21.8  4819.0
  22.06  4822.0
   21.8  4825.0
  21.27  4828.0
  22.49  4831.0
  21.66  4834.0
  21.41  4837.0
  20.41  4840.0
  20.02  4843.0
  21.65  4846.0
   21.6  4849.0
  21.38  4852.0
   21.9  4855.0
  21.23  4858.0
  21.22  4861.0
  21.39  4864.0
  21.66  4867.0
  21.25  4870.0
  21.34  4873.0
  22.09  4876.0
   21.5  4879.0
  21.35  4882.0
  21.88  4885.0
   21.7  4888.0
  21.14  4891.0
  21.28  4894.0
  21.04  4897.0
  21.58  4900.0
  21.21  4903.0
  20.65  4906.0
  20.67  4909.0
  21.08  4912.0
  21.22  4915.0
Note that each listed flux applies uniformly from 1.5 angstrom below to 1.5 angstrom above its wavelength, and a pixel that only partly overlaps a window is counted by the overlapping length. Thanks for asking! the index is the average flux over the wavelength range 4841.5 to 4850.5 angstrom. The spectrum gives 21.1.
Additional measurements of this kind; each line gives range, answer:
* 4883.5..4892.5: 21.6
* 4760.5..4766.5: 20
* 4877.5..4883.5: 21.4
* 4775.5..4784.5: 20.6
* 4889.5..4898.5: 21.2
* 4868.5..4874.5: 21.3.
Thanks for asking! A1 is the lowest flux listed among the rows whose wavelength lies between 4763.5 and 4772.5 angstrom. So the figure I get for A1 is 20.11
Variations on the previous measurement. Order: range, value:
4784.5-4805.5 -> 20.22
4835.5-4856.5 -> 20.02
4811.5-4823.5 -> 20.93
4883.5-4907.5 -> 20.65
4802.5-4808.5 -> 20.04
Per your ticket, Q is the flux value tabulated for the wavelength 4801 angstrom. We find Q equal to 21.02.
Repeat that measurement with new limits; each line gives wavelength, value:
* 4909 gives 20.67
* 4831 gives 22.49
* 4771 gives 21.21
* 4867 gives 21.66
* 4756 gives 19.45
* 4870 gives 21.25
